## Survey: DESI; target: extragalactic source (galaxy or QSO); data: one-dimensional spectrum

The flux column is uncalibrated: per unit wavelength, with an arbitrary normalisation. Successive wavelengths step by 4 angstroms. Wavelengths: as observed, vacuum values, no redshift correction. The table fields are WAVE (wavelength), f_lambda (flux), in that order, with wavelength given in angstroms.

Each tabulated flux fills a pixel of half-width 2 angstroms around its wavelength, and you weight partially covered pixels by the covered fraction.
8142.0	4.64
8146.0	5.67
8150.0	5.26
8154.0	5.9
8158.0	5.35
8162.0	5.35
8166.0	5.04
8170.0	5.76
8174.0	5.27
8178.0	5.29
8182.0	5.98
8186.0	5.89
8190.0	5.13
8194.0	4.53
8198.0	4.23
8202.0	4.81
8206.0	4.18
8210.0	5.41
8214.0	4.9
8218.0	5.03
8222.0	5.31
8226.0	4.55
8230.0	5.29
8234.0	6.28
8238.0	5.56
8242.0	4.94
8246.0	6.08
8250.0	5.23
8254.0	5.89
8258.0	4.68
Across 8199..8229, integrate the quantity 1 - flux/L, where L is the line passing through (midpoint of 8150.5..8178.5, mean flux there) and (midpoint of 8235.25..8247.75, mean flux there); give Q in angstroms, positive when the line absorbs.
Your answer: 3.5 angstroms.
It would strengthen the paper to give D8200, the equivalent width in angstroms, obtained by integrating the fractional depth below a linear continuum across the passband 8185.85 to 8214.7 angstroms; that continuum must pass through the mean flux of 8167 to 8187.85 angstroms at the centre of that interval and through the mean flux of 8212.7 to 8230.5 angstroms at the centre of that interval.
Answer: 2.6 angstroms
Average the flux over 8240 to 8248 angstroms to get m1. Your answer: 5.51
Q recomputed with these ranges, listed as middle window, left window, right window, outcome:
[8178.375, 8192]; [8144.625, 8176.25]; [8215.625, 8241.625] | -0.6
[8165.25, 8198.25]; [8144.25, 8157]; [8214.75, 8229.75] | 0.2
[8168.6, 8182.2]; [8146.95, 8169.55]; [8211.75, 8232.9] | -0.5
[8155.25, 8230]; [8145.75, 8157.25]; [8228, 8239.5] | 6.9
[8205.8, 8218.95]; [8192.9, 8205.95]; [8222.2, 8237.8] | -0.3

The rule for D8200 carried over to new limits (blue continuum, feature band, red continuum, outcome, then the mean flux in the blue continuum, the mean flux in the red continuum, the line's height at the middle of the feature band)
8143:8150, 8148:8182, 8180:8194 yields 0.1 angstroms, 5.41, 5.5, 5.45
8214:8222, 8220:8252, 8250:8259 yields -1.2 angstroms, 5.07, 5.34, 5.2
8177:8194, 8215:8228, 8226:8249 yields 1.3 angstroms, 5.47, 5.52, 5.5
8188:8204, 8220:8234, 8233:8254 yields 0.2 angstroms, 4.67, 5.61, 5.29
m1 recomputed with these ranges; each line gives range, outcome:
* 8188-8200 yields 4.63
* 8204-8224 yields 4.97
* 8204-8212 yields 4.79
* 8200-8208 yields 4.49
